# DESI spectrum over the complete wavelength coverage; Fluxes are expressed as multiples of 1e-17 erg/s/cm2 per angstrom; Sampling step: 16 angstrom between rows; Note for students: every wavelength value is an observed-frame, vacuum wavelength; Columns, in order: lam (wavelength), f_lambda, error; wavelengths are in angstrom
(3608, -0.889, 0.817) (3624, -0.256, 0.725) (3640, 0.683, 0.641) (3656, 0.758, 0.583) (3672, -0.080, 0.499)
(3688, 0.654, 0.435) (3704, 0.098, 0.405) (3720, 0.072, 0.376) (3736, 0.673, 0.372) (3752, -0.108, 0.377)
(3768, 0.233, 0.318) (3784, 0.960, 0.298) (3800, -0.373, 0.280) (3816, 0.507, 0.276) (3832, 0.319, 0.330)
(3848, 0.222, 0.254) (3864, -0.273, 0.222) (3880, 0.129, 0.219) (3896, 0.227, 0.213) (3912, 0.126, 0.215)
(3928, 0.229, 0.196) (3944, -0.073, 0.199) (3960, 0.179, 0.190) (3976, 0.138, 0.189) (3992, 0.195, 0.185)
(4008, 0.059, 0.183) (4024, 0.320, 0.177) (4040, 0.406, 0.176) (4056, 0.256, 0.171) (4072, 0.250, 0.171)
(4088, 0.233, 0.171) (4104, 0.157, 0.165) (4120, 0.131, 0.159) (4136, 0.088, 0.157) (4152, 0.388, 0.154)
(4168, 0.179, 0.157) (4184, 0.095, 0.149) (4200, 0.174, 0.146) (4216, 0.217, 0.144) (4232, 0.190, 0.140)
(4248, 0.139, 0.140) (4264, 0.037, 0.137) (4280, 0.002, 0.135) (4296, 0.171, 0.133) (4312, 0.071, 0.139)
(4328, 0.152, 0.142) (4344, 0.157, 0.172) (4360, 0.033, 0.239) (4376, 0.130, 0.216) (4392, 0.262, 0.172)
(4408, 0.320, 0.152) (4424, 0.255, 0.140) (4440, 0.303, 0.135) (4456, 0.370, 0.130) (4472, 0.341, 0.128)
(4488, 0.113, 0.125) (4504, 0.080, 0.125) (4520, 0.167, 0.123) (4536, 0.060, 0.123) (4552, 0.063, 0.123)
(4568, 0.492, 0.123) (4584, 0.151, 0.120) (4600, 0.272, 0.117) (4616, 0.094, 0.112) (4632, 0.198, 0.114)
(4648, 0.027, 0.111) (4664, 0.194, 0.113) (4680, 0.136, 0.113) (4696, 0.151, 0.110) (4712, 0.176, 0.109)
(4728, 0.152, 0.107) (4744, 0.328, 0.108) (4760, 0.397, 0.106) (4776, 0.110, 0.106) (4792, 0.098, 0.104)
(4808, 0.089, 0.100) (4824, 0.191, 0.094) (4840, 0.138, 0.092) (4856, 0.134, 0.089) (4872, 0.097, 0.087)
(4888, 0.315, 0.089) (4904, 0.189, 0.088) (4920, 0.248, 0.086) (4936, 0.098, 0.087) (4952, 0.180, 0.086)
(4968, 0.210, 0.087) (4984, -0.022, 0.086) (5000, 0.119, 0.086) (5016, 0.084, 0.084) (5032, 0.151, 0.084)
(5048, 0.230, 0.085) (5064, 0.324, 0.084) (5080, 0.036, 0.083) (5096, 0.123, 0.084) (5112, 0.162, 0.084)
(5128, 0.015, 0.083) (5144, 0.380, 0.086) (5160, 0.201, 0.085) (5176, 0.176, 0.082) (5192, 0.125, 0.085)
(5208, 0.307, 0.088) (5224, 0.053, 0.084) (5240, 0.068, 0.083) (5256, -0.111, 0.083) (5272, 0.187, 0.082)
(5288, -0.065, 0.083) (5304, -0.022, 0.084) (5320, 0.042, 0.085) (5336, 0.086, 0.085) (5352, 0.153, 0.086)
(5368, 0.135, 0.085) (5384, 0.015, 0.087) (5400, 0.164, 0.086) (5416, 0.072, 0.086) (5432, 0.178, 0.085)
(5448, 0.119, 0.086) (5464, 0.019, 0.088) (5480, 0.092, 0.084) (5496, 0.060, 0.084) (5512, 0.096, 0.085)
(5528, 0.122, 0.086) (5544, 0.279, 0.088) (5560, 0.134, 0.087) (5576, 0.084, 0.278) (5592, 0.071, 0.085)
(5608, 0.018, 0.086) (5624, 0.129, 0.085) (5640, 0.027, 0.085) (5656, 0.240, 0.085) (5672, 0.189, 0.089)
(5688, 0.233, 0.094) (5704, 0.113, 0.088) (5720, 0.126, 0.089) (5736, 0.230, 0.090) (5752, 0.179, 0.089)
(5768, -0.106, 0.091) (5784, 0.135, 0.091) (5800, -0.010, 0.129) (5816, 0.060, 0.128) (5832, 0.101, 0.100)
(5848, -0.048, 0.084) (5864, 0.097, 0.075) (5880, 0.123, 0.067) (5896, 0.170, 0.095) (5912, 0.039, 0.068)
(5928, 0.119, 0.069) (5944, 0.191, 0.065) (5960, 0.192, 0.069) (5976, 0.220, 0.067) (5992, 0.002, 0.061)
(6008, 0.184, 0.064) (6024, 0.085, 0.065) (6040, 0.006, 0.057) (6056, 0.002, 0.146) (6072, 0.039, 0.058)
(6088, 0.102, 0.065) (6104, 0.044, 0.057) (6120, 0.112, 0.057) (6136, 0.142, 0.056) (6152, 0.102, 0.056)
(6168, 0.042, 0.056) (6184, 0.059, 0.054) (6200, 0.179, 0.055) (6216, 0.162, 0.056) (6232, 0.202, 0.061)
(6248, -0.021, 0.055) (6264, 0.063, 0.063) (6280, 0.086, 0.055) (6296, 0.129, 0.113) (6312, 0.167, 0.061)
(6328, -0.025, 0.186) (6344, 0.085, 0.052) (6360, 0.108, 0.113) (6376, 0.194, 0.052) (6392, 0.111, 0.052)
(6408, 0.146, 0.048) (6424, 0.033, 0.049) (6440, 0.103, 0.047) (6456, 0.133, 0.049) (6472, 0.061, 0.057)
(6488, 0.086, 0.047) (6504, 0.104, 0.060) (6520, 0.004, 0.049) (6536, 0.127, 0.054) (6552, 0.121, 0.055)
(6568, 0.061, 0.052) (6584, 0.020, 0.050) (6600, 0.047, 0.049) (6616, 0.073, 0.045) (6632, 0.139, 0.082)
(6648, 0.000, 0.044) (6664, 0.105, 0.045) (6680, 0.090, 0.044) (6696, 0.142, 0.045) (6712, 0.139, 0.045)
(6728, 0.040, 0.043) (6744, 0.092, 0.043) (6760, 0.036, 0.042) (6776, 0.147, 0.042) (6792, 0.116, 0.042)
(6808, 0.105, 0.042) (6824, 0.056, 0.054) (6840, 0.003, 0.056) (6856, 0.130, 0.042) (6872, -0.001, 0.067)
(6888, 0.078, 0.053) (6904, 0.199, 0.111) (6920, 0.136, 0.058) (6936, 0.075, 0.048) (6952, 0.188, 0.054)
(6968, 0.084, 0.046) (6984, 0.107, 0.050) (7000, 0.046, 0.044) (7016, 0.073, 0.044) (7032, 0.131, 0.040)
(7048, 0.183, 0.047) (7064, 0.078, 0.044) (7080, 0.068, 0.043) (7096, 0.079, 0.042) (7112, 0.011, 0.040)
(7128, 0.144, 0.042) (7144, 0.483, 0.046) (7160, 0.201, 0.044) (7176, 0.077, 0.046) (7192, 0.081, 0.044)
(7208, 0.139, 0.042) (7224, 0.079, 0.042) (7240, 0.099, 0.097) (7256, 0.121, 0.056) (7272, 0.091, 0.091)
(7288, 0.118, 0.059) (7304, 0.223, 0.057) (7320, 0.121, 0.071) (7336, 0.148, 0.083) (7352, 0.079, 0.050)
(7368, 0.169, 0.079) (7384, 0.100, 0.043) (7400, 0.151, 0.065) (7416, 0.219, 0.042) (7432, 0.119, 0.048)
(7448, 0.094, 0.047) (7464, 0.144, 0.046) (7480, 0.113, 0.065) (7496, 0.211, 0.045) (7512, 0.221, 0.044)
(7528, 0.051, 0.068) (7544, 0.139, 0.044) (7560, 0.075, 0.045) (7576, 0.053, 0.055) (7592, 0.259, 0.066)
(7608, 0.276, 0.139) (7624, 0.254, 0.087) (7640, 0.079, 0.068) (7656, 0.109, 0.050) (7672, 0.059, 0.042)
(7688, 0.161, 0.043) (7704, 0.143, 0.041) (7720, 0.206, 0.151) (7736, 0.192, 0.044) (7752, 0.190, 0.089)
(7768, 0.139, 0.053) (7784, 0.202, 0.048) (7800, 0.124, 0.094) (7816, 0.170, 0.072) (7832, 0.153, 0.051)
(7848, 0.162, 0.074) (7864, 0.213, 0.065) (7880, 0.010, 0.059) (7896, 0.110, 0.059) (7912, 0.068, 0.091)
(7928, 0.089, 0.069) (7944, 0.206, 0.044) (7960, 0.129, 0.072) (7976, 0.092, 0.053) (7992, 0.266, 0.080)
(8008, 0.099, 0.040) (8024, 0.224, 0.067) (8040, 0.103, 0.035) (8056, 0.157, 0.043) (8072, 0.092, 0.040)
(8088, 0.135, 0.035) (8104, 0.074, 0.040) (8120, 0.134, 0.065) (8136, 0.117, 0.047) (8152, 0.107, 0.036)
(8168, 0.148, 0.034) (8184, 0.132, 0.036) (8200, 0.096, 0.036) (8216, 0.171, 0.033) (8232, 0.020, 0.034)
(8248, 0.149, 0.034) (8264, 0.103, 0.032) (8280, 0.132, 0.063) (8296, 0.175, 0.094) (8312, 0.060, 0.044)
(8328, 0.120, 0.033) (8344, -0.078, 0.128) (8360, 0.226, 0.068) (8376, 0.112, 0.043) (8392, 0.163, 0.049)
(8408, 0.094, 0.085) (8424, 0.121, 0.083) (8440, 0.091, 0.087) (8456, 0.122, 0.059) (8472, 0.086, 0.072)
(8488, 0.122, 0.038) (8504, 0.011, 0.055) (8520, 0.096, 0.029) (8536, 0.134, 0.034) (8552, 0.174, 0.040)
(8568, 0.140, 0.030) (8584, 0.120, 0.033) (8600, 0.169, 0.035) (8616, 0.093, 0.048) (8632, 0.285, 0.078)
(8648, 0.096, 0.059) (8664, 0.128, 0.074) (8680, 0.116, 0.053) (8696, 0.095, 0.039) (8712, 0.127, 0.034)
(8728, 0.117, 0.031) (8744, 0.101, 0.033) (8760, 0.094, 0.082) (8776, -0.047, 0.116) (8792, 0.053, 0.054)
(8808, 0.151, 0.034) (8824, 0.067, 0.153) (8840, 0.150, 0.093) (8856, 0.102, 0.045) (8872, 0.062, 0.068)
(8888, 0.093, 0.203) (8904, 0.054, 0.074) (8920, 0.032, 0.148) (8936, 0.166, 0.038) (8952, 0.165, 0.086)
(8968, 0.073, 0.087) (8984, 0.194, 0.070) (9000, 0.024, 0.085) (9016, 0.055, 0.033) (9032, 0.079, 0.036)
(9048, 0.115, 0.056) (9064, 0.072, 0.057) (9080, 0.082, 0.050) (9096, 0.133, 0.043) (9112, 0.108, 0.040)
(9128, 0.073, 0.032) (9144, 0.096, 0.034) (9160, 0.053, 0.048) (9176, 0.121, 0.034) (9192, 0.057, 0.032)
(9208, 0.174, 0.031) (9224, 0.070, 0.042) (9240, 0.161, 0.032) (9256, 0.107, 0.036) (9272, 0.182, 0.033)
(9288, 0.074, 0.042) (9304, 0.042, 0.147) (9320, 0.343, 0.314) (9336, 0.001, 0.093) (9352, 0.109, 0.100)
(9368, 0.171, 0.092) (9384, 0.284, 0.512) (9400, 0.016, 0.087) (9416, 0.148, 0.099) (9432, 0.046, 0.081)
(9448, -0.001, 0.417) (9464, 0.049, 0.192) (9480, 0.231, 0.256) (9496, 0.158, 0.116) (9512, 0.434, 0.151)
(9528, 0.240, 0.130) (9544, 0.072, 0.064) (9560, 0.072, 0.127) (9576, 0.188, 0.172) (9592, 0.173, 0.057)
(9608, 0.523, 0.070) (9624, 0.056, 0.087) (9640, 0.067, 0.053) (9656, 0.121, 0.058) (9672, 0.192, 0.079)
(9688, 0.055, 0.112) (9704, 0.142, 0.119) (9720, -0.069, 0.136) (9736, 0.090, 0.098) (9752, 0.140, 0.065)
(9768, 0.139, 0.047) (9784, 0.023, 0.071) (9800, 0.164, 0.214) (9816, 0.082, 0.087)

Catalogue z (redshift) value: 0.92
